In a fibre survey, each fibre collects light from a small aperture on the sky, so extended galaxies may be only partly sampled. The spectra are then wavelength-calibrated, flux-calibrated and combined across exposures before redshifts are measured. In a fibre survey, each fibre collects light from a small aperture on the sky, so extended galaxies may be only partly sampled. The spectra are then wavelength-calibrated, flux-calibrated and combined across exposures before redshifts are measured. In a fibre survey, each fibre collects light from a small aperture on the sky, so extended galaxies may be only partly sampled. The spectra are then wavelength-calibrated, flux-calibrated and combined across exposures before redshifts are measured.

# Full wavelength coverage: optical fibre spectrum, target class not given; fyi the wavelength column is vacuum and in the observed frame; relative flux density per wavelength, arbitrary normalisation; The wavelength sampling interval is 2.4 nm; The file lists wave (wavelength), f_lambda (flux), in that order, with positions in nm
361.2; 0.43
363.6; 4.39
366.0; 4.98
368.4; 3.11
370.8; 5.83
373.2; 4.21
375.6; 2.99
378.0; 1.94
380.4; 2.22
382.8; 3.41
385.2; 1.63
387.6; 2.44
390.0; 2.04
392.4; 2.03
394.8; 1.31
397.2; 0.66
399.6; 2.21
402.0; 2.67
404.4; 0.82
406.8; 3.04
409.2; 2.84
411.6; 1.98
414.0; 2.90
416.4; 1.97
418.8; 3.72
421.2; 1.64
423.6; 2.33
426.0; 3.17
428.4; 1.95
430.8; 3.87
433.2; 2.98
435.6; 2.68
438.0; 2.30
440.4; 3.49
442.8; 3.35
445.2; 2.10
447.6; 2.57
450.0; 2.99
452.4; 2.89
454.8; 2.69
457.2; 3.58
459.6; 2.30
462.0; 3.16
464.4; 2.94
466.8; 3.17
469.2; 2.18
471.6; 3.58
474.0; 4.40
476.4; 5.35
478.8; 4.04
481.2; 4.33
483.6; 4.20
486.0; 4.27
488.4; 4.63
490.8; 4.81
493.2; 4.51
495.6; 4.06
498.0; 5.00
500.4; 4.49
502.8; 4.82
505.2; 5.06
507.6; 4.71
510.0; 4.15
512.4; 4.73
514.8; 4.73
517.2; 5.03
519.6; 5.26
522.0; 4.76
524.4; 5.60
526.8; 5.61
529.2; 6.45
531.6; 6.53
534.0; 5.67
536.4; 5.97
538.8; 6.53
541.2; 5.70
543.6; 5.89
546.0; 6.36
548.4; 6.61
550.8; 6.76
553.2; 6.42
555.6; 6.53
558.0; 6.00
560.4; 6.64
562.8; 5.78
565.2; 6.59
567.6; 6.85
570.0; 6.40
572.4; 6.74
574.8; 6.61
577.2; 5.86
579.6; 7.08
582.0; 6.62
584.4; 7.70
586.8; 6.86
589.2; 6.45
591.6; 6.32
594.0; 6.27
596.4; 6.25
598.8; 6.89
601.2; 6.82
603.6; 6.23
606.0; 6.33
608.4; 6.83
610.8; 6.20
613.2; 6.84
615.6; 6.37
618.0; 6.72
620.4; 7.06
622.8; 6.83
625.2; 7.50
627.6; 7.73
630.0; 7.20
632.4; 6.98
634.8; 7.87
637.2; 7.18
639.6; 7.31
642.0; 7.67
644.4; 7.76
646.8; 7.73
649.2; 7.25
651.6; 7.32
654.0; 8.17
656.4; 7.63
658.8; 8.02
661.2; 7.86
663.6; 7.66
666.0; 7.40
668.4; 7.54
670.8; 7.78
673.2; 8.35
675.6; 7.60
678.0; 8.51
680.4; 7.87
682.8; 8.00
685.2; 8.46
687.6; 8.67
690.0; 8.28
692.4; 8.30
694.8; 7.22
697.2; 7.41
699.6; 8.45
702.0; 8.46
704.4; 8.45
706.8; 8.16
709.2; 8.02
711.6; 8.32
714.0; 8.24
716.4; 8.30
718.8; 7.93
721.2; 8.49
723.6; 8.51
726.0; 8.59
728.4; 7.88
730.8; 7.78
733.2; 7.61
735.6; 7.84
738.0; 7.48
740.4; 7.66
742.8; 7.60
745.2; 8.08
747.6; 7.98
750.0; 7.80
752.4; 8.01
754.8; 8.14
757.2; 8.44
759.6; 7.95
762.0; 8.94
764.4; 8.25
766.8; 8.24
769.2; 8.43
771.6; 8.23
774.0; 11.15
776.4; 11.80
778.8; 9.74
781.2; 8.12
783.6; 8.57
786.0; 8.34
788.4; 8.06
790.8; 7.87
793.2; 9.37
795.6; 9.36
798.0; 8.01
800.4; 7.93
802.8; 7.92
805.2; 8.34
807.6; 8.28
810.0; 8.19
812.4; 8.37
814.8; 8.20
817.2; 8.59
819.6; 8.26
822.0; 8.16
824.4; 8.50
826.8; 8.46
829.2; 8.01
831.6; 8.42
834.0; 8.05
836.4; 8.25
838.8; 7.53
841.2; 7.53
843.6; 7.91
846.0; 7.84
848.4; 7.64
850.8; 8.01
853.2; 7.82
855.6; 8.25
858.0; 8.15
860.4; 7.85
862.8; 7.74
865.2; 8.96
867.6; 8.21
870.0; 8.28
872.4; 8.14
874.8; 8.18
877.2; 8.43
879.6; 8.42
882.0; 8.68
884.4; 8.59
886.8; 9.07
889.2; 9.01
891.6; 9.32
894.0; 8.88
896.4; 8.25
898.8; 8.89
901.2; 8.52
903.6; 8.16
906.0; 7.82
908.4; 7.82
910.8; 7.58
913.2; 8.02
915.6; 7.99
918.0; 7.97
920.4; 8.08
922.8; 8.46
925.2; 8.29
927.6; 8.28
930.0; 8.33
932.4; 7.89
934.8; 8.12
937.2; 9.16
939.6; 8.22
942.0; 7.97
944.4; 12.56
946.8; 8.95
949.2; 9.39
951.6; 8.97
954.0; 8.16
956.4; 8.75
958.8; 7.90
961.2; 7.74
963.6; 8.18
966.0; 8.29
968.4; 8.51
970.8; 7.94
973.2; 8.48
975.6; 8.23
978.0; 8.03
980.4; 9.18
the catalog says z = 0.181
